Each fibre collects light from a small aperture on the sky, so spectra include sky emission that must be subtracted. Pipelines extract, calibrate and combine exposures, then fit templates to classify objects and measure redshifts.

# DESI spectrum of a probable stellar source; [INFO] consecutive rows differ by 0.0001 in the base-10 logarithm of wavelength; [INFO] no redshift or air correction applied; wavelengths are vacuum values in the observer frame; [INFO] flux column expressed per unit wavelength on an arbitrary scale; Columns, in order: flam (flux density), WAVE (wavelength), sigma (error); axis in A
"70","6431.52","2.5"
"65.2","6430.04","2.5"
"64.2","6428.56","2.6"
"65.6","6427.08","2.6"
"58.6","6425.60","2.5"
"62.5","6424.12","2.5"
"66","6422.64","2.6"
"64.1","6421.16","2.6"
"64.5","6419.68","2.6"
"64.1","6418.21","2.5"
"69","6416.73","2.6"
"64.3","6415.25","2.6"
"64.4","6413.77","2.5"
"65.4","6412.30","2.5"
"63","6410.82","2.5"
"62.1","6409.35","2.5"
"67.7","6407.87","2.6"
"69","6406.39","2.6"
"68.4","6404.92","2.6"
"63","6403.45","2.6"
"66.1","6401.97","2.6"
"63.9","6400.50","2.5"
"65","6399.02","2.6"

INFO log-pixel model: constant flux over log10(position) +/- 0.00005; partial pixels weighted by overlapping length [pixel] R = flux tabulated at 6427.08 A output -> 65.6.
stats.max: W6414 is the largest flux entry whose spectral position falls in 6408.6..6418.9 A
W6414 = 69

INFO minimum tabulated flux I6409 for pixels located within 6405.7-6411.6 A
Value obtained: 62.1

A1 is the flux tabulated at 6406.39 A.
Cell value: 69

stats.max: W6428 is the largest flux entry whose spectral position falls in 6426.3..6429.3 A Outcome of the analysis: 65.6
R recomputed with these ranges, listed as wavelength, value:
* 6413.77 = 64.4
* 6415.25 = 64.3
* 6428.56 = 64.2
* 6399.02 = 65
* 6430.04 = 65.2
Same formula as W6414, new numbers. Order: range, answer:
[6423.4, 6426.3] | 62.5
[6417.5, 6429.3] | 66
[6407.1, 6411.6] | 67.7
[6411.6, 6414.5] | 65.4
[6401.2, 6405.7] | 68.4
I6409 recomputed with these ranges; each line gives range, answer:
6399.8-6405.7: 63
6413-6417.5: 64.3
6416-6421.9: 64.1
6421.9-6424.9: 62.5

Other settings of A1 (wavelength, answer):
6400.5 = 63.9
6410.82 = 63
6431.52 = 70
